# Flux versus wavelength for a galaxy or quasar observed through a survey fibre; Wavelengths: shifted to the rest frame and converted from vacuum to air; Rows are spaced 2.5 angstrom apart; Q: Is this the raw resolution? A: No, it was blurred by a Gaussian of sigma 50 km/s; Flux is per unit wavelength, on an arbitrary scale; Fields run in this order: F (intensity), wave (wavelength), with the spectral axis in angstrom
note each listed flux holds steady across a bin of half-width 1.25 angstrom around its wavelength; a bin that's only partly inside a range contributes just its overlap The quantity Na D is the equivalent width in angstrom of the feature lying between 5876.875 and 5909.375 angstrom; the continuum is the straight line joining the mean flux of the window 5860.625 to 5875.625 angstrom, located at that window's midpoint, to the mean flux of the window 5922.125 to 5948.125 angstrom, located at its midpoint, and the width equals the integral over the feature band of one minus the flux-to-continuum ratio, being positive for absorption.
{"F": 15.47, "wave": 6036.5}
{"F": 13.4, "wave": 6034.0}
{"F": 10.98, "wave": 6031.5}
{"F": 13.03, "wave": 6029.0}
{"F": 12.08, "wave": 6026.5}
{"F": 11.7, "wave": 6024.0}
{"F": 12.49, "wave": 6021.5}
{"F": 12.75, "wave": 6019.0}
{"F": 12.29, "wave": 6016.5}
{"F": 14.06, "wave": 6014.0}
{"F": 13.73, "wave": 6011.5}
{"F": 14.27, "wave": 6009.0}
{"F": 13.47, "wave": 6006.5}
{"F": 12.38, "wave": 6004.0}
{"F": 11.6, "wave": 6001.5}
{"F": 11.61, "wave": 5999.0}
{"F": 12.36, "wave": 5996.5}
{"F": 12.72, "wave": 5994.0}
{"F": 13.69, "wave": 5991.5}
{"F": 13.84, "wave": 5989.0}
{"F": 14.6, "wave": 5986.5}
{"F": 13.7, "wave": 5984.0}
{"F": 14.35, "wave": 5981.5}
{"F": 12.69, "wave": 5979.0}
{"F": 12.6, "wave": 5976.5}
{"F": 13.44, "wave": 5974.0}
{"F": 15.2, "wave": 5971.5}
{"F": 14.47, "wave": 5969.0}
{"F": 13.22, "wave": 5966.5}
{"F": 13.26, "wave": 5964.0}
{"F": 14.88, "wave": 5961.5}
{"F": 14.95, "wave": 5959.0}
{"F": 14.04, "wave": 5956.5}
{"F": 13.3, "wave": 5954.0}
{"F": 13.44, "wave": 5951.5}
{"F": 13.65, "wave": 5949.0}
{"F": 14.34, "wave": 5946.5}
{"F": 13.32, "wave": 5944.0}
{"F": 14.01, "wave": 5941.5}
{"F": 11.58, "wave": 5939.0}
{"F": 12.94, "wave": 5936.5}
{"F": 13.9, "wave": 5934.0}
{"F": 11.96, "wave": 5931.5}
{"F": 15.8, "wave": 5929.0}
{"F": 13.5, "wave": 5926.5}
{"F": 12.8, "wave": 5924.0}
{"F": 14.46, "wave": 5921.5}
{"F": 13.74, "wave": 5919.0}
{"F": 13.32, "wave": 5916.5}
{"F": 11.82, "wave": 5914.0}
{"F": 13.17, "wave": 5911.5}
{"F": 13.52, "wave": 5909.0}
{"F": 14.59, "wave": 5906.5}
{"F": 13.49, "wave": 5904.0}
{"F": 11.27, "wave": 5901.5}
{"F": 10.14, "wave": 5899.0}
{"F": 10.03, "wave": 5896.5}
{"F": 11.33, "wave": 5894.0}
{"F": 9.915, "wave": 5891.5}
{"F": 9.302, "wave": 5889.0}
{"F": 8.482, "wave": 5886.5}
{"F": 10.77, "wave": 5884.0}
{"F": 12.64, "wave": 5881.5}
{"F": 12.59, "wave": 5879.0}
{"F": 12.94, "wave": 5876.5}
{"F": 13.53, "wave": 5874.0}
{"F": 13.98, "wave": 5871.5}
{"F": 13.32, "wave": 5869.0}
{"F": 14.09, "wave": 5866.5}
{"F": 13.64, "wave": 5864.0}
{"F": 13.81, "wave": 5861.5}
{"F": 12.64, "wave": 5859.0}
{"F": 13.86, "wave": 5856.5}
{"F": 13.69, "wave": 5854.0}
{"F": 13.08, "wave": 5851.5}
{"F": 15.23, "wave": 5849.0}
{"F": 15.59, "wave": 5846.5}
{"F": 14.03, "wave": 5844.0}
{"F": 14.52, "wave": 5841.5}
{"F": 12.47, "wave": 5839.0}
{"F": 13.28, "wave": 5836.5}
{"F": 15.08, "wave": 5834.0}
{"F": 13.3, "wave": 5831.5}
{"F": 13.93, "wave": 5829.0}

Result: 5.33 angstrom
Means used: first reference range 13.7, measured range 11.4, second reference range 13.4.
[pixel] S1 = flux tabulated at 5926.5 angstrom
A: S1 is 13.5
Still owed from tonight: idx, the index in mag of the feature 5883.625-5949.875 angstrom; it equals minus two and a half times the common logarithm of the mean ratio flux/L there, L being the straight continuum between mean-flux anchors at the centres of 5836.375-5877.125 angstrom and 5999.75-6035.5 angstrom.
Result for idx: 0.073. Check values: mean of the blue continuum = 13.8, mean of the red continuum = 12.7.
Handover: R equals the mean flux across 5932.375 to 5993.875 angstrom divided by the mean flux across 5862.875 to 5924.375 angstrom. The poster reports 1.11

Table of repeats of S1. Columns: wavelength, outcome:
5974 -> 13.44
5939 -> 11.58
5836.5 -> 13.28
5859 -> 12.64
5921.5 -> 14.46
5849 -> 15.23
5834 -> 15.08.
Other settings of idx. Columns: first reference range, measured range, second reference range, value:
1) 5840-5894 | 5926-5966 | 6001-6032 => -0.070 mag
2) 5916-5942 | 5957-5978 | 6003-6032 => -0.065 mag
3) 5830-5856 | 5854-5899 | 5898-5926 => 0.117 mag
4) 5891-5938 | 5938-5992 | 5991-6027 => -0.083 mag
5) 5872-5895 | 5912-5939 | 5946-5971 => -0.042 mag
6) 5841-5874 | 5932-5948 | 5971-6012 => 0.019 mag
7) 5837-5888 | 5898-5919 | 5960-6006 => 0.044 mag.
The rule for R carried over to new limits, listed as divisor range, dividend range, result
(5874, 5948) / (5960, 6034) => 1.05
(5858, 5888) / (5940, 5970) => 1.10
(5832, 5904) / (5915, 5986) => 1.08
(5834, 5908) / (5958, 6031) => 1.04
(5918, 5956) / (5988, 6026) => 0.95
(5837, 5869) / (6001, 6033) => 0.92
